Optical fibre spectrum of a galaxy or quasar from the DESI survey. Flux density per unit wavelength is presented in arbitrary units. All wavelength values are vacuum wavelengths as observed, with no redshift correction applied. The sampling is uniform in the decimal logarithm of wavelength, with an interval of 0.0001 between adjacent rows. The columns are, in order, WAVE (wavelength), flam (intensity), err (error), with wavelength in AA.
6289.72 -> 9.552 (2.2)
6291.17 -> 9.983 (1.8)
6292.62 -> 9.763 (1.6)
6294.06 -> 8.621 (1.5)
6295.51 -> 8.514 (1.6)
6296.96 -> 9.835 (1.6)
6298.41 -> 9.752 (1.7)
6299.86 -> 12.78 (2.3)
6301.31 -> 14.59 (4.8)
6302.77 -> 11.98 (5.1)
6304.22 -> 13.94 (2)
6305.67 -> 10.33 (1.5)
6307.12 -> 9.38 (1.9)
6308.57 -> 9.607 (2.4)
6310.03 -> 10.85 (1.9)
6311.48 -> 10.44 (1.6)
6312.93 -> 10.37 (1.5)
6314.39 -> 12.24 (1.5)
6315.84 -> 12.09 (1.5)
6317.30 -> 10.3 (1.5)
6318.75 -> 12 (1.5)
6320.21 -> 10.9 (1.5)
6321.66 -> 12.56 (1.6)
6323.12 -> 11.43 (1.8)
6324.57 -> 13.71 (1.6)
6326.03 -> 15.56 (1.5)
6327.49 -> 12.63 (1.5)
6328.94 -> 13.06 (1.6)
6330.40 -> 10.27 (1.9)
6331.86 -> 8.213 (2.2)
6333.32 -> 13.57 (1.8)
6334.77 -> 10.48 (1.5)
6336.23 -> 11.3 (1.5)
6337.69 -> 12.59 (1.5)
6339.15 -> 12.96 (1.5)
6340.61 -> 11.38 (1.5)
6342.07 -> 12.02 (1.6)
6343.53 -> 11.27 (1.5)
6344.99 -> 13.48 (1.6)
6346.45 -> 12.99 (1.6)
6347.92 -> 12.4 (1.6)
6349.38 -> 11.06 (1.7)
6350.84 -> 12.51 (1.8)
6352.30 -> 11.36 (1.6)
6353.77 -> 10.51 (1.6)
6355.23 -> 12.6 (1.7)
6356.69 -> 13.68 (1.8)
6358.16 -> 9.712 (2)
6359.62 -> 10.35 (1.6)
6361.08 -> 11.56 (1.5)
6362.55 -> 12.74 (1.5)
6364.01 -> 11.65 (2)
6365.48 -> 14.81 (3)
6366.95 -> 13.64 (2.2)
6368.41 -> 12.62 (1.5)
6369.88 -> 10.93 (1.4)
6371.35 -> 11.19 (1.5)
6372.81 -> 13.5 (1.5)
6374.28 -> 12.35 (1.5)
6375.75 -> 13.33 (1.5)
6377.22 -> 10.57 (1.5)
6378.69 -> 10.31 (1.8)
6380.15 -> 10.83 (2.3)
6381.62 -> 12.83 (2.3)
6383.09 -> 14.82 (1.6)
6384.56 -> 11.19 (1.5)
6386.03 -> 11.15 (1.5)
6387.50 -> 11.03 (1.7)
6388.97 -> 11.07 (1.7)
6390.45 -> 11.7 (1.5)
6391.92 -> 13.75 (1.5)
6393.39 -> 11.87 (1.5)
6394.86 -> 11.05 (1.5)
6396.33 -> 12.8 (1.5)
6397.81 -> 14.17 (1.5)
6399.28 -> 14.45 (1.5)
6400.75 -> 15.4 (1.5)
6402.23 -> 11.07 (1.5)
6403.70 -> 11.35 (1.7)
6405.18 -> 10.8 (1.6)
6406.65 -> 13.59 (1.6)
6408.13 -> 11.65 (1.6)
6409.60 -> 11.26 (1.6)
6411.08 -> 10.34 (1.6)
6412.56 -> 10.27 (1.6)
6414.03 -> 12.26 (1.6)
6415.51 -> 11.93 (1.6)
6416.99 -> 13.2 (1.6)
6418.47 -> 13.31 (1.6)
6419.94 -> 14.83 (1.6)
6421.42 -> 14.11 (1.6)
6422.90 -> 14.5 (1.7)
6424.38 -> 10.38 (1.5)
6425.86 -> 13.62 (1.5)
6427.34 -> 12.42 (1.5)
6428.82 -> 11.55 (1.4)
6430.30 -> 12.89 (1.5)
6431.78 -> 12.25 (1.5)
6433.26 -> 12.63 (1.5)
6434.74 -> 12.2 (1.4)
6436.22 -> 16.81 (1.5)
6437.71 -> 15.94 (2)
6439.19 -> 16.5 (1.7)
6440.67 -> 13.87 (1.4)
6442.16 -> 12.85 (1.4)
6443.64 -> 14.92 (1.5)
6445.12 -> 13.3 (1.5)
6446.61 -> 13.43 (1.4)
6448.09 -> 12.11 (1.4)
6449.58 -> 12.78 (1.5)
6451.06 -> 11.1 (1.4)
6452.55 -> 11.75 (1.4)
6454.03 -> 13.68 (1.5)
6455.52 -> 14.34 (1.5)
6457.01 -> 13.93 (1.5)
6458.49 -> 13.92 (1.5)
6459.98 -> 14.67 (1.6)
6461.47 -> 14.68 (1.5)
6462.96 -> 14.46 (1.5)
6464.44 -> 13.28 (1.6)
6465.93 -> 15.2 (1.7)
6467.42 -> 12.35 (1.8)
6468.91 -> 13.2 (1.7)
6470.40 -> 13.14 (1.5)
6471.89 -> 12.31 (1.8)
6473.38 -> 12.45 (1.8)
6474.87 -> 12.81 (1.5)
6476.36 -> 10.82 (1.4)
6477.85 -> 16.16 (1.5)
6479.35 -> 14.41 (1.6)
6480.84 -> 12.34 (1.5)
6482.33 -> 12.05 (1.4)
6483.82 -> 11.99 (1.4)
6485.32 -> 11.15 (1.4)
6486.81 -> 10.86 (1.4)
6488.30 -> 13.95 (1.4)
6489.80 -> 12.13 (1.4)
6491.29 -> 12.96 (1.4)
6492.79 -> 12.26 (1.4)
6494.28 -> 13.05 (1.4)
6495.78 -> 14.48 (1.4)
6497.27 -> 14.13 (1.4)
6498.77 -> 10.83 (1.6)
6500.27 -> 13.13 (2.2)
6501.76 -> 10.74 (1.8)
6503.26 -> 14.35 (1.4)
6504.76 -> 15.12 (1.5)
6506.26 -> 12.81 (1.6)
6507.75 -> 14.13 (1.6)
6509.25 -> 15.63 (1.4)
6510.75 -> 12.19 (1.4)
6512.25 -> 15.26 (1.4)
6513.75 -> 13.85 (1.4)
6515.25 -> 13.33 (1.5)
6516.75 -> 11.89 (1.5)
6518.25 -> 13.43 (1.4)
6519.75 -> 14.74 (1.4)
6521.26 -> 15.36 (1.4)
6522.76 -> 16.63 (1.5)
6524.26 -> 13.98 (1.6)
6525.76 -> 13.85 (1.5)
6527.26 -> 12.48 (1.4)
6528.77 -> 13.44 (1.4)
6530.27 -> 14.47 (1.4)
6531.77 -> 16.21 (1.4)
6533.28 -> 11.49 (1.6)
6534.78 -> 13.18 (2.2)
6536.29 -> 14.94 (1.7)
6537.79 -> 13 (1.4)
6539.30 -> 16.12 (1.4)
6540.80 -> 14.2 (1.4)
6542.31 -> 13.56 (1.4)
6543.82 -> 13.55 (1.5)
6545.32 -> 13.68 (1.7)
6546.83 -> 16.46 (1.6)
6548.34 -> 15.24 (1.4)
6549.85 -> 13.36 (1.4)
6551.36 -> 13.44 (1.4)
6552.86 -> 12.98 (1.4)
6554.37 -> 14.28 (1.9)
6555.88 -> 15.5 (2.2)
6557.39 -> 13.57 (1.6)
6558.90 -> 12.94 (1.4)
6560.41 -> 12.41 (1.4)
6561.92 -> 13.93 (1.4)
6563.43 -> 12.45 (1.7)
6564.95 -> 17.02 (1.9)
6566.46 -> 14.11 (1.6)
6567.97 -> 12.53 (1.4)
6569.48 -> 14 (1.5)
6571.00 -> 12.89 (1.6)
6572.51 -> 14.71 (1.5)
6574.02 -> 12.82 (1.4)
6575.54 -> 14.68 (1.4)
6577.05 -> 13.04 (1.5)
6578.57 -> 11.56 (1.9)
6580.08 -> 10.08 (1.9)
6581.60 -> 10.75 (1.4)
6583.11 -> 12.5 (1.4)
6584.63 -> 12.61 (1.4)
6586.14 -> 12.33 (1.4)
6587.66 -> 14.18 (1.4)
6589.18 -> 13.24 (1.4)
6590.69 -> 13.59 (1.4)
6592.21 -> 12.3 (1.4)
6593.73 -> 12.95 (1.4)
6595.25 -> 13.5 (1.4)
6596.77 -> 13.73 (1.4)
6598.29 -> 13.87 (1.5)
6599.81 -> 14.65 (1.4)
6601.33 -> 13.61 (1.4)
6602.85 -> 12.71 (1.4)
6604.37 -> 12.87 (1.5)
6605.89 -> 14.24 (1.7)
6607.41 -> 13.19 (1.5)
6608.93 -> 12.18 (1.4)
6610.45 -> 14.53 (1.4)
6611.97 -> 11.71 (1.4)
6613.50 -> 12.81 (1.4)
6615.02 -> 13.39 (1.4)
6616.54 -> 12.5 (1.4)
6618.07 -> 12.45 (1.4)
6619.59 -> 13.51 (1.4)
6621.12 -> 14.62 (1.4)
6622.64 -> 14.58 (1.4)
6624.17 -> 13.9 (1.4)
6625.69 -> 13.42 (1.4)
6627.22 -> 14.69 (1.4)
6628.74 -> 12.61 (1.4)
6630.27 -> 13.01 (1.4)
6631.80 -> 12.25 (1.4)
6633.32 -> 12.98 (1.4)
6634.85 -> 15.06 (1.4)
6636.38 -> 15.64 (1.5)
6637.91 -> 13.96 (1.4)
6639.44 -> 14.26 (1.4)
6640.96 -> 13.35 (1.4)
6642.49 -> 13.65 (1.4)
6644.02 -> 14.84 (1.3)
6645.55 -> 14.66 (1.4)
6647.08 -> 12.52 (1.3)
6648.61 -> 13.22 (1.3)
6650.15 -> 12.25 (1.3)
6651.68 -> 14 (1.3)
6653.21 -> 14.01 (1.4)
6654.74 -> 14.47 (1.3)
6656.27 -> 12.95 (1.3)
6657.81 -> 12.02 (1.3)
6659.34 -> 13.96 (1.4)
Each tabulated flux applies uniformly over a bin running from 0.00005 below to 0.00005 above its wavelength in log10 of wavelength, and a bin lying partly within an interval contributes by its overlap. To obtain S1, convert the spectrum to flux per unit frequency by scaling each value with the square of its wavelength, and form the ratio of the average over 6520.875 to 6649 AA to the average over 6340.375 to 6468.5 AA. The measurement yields 1.14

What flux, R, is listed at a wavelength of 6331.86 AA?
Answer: 8.213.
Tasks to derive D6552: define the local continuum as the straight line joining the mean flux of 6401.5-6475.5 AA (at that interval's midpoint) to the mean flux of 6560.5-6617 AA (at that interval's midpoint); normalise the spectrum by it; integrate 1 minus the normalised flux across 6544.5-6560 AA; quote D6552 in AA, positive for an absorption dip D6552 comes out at -1.1 AA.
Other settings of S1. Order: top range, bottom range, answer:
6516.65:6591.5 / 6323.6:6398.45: 1.20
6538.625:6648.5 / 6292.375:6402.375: 1.23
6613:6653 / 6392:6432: 1.17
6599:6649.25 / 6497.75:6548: 1.01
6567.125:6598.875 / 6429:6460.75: 0.99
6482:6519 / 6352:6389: 1.14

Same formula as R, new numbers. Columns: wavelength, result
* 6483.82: 11.99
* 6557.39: 13.57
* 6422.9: 14.5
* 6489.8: 12.13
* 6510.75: 12.19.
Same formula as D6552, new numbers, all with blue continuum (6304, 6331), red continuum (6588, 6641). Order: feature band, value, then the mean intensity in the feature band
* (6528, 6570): -3.0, 14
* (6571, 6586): 0.8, 12.5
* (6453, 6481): -2.3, 13.6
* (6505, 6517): -0.9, 13.8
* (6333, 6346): -0.4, 12.1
